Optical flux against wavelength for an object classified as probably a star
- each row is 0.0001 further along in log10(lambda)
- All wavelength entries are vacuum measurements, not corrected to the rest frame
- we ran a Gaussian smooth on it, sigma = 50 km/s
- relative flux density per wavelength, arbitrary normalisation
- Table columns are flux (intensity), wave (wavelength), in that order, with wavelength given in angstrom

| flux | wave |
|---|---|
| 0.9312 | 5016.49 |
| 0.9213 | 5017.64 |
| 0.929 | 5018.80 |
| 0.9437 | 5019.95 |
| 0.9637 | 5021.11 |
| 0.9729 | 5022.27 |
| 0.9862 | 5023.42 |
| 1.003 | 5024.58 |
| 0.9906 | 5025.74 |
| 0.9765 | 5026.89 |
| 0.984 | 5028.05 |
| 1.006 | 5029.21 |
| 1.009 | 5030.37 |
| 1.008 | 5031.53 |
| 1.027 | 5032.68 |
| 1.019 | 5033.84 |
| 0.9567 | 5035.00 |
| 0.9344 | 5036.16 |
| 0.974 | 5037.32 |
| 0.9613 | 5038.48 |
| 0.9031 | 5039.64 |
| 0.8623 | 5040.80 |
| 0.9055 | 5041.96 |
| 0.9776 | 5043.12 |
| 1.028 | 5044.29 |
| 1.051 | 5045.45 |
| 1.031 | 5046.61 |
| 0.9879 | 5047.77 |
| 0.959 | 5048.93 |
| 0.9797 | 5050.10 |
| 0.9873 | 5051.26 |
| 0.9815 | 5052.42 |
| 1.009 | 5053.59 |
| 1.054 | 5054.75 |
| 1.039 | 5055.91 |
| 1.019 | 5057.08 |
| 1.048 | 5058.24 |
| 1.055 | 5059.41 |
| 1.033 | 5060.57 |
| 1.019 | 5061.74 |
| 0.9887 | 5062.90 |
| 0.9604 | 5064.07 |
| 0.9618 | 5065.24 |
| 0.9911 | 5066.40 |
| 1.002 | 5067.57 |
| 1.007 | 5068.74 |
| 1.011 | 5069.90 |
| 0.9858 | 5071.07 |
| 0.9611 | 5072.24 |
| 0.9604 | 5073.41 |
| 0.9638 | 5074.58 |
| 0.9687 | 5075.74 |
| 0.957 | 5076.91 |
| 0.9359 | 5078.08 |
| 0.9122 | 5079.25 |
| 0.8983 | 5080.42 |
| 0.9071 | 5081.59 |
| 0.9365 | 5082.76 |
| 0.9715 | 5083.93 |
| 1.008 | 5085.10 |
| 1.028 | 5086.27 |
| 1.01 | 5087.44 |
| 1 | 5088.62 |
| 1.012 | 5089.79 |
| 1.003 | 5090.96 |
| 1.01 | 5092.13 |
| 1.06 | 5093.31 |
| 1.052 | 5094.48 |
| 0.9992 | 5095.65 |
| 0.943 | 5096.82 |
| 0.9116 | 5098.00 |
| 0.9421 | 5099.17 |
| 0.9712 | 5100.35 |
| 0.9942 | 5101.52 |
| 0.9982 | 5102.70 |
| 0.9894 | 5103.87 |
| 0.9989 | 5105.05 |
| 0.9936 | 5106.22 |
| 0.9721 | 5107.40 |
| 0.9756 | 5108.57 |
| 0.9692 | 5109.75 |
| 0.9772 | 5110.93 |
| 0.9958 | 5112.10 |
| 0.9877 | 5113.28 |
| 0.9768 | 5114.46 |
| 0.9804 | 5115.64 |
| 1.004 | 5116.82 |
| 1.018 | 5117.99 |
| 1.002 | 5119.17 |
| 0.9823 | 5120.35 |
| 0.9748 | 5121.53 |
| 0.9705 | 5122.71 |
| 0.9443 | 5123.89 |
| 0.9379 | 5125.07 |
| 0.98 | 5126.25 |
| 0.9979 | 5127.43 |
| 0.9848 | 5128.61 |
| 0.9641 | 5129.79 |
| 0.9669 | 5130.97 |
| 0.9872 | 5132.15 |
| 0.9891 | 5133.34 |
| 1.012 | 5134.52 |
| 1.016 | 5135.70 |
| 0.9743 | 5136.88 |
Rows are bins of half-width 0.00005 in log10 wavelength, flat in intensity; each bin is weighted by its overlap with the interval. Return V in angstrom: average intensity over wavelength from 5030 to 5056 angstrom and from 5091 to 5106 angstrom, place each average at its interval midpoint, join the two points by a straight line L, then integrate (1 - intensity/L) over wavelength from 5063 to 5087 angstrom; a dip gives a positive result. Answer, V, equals 0.5 angstrom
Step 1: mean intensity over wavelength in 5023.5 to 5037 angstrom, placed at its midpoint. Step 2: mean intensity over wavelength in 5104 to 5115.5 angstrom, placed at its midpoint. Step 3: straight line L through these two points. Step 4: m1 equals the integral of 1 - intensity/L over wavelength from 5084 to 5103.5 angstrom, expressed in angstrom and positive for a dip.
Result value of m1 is -0.2 angstrom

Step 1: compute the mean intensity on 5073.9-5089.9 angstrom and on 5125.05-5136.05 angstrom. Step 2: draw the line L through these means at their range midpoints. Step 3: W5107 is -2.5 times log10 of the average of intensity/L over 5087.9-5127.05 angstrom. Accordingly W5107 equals -0.01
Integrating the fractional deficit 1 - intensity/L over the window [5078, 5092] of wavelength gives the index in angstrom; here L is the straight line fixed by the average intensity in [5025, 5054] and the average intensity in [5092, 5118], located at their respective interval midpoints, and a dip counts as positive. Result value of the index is 0.2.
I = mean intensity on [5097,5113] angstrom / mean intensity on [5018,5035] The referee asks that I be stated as 0.99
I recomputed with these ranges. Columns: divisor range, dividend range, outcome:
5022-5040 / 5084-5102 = 1.01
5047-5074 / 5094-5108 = 0.98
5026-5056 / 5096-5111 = 0.99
